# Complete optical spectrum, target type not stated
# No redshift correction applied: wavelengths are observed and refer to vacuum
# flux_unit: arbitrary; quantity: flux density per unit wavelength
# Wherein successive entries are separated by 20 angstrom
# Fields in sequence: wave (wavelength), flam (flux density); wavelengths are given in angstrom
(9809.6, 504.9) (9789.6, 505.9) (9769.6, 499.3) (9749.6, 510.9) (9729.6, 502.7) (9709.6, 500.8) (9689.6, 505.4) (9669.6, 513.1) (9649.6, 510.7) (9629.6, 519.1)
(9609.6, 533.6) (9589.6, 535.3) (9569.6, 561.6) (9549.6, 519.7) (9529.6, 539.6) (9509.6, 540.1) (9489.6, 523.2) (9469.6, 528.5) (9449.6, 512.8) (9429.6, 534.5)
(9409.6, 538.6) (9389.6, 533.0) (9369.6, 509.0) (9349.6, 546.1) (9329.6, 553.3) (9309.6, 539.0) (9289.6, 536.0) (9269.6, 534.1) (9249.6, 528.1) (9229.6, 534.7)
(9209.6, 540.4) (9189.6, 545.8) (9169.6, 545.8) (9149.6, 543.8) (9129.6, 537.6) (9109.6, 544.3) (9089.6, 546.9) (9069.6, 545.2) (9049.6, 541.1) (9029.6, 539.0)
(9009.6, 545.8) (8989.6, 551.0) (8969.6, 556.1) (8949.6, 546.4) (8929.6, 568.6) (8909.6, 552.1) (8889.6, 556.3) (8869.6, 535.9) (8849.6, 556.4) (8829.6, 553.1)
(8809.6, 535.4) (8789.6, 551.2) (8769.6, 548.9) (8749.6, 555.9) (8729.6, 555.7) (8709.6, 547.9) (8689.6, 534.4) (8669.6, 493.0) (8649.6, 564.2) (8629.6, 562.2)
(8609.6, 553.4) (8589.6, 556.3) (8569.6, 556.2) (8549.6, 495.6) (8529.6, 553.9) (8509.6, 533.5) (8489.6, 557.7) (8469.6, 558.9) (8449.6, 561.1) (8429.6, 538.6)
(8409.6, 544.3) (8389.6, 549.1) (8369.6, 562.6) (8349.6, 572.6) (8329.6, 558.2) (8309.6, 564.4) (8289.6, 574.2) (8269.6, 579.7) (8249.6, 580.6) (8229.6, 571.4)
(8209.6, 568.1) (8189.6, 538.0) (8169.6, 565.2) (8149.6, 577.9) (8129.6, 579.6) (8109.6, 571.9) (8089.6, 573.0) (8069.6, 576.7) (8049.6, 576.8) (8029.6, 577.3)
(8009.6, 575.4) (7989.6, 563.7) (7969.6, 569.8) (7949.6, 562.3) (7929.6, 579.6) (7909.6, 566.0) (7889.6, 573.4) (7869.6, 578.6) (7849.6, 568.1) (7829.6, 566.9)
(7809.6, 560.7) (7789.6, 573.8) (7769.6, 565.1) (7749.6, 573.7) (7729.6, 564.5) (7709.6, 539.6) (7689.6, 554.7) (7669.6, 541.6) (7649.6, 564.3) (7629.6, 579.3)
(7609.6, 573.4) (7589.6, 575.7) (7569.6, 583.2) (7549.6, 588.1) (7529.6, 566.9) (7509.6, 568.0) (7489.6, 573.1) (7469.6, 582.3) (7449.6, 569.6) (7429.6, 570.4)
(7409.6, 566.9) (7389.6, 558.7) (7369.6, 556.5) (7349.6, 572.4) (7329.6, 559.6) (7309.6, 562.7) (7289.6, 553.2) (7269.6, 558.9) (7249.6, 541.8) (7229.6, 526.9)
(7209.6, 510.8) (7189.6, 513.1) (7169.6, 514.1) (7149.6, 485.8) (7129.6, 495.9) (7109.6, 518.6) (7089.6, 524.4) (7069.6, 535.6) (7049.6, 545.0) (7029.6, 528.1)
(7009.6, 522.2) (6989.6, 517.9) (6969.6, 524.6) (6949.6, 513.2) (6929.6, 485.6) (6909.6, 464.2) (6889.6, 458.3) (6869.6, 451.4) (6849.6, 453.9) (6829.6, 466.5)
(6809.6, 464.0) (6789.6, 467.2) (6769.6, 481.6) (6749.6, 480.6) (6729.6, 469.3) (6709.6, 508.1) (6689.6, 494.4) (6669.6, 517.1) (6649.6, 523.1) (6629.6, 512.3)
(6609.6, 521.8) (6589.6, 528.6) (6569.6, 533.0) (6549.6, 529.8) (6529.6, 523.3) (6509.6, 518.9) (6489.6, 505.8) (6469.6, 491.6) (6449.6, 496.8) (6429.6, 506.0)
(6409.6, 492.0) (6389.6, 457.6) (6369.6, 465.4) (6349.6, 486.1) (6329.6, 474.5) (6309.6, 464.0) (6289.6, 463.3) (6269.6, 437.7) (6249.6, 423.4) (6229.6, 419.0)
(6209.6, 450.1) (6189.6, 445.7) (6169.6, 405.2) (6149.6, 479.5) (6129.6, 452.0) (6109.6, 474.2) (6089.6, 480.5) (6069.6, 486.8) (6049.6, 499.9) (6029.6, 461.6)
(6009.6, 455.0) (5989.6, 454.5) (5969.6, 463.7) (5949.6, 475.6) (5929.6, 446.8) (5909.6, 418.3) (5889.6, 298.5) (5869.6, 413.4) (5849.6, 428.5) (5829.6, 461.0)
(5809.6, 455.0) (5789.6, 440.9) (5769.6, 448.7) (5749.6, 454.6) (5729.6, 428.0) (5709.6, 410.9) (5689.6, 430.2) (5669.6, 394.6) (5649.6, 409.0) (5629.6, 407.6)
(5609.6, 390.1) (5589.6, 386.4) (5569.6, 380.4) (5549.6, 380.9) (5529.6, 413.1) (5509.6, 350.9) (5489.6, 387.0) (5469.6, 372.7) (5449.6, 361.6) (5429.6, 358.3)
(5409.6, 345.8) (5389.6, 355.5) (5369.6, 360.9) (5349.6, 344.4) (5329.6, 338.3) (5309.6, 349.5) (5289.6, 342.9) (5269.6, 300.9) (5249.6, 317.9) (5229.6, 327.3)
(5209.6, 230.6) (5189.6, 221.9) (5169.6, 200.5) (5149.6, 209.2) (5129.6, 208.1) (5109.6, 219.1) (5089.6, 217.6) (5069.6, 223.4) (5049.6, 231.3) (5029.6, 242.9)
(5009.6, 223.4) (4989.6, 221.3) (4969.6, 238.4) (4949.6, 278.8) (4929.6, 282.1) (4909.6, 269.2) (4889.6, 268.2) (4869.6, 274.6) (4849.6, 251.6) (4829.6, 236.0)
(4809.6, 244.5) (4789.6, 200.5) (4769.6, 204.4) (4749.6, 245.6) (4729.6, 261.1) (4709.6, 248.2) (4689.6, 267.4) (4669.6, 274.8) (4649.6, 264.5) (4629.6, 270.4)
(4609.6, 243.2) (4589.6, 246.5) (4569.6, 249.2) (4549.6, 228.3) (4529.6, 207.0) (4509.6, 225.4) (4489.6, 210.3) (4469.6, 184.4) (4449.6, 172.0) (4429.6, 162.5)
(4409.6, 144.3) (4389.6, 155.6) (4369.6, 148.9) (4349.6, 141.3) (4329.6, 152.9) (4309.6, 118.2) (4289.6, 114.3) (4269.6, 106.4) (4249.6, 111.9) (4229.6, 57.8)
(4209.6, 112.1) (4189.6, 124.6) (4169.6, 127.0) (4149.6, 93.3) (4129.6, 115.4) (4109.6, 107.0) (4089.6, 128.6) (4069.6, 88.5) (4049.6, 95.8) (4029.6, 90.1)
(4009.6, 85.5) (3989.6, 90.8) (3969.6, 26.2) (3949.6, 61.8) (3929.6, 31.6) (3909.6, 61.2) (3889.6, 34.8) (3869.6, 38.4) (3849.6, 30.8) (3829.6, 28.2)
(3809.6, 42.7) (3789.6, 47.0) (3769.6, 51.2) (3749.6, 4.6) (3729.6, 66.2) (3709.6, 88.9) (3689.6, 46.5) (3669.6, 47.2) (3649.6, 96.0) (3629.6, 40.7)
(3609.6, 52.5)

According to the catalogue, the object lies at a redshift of 0.000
